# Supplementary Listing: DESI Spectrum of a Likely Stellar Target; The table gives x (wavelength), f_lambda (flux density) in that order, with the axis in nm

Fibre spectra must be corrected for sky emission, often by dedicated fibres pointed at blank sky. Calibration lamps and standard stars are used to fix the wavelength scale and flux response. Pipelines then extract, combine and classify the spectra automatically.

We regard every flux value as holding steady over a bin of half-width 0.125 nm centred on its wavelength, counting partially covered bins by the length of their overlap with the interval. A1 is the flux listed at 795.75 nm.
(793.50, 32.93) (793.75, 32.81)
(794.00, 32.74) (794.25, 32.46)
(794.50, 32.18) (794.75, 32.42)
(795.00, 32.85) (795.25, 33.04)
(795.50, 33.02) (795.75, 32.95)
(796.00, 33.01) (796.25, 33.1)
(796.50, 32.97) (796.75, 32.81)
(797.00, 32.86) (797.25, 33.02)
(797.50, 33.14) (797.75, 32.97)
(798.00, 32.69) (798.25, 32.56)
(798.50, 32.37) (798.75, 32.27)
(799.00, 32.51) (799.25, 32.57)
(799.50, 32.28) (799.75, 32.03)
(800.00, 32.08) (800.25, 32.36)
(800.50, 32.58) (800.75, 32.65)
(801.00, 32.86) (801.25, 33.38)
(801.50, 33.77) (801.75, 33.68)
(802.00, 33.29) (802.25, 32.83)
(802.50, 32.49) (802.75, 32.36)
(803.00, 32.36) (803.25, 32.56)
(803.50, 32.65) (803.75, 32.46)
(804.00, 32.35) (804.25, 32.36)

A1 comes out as 32.95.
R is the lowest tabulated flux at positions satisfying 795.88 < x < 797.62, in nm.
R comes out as 32.81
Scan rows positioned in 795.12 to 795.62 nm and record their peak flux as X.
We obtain 33.04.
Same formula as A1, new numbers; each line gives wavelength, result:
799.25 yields 32.57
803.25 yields 32.56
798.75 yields 32.27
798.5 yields 32.37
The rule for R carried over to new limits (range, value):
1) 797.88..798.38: 32.56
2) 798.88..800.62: 32.03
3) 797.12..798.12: 32.69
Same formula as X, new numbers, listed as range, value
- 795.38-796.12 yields 33.02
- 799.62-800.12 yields 32.08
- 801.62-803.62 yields 33.68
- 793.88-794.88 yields 32.74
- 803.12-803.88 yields 32.65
